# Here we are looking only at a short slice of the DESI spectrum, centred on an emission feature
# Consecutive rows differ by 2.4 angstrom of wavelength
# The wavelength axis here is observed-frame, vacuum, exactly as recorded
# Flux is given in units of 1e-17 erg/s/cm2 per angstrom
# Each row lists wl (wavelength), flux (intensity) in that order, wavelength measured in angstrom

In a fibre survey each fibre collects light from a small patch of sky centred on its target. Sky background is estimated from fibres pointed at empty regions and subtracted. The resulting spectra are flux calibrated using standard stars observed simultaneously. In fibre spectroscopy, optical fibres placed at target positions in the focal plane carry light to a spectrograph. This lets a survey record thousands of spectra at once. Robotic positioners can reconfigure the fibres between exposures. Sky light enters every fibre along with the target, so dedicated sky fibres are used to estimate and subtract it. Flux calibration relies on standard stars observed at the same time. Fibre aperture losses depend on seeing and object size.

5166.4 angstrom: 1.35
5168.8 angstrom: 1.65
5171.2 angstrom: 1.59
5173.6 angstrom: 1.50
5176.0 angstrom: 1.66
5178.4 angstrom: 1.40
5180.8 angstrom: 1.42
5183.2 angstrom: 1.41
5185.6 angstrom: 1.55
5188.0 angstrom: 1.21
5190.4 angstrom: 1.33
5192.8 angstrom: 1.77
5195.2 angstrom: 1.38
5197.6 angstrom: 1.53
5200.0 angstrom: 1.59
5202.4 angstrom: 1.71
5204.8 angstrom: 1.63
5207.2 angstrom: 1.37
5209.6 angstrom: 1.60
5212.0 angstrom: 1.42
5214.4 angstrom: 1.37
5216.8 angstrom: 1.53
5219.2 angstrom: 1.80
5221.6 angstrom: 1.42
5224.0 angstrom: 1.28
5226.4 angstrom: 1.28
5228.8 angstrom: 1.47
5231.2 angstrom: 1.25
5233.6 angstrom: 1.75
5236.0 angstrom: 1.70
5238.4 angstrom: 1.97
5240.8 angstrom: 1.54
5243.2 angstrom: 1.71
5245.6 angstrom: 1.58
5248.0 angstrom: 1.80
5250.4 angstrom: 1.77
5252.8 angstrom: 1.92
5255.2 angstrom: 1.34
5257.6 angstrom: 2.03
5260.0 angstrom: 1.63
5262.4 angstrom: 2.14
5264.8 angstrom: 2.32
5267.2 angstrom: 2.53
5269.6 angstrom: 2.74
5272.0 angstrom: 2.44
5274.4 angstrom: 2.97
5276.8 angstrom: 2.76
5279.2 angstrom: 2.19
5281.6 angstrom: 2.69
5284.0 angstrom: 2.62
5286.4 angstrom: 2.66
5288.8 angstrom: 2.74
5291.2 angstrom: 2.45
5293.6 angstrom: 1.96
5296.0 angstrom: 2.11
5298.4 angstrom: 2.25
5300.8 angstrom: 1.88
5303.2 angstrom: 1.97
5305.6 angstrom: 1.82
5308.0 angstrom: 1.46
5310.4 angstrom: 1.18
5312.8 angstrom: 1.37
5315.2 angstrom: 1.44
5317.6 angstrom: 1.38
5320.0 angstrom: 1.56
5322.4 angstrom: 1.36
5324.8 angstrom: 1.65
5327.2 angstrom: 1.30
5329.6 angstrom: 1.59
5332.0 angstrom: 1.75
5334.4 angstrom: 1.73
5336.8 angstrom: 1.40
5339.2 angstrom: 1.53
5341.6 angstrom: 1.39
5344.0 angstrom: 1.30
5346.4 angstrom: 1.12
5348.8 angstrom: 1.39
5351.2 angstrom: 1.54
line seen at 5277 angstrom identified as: Mg II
